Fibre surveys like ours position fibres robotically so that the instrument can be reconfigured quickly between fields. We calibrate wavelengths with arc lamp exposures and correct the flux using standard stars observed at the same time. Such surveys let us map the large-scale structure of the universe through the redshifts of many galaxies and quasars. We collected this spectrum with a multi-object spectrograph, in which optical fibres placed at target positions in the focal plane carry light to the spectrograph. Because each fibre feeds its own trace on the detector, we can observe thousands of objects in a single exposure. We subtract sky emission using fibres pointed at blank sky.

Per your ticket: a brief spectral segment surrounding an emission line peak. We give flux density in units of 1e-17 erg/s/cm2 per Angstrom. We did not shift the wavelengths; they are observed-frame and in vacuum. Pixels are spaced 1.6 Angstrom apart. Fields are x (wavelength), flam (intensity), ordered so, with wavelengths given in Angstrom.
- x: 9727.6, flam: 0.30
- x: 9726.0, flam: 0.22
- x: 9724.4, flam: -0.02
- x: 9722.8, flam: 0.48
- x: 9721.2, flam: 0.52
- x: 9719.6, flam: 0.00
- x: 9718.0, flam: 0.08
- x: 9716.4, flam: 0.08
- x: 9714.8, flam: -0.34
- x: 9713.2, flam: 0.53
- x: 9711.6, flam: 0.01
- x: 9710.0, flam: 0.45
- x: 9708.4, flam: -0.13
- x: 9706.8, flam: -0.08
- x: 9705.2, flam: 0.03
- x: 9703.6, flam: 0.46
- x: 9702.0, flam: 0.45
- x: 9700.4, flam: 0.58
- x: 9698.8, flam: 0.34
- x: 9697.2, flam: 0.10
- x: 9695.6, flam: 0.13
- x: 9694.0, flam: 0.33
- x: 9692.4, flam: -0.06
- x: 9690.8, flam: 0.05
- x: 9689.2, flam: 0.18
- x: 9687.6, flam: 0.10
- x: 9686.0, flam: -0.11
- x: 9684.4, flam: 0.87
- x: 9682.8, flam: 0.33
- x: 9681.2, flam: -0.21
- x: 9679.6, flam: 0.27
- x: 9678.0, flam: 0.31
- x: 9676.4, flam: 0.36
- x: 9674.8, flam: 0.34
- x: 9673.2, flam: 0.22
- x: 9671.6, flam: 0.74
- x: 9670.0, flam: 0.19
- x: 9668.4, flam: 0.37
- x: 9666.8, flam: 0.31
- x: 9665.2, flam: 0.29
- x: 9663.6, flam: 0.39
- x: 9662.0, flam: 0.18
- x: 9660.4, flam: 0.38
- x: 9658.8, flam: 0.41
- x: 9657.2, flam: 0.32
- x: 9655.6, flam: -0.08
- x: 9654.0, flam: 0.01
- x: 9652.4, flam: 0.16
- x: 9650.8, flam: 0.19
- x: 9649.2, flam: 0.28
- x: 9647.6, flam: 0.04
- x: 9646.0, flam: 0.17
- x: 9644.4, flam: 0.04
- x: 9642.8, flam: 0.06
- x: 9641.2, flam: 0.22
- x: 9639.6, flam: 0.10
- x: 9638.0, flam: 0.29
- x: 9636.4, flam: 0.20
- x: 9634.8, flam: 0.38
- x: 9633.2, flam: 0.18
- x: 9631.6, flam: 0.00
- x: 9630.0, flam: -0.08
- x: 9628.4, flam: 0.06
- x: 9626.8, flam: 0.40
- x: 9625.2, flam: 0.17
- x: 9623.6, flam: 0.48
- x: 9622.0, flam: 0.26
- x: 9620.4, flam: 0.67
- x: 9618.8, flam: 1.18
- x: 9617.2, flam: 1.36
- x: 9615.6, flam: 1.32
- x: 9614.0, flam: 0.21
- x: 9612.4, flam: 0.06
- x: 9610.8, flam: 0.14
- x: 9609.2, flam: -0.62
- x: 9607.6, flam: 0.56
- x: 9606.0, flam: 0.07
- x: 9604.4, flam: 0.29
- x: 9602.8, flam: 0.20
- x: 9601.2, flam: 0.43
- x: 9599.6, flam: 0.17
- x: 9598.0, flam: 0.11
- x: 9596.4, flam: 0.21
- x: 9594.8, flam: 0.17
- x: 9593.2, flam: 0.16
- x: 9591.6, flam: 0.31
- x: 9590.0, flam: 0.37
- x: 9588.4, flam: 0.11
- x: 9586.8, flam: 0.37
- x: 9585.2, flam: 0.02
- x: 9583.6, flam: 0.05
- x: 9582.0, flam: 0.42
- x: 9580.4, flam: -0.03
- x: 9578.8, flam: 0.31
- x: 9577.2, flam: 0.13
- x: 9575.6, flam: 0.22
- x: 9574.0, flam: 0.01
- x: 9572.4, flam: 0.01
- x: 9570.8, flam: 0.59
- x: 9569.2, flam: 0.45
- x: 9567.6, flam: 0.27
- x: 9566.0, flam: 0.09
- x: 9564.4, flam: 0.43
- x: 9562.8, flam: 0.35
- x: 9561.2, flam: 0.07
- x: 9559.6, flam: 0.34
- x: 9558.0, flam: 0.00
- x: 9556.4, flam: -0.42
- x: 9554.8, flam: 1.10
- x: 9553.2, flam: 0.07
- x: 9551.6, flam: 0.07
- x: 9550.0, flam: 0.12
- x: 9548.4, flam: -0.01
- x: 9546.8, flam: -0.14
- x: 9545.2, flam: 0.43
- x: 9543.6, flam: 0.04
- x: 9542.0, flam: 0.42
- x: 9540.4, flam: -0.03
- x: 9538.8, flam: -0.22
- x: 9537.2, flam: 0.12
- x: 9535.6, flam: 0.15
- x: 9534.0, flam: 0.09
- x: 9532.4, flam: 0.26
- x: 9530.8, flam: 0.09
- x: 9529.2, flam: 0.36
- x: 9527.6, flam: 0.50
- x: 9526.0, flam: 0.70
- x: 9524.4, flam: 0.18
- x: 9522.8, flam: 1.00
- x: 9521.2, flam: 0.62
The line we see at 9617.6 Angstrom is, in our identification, [O III]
